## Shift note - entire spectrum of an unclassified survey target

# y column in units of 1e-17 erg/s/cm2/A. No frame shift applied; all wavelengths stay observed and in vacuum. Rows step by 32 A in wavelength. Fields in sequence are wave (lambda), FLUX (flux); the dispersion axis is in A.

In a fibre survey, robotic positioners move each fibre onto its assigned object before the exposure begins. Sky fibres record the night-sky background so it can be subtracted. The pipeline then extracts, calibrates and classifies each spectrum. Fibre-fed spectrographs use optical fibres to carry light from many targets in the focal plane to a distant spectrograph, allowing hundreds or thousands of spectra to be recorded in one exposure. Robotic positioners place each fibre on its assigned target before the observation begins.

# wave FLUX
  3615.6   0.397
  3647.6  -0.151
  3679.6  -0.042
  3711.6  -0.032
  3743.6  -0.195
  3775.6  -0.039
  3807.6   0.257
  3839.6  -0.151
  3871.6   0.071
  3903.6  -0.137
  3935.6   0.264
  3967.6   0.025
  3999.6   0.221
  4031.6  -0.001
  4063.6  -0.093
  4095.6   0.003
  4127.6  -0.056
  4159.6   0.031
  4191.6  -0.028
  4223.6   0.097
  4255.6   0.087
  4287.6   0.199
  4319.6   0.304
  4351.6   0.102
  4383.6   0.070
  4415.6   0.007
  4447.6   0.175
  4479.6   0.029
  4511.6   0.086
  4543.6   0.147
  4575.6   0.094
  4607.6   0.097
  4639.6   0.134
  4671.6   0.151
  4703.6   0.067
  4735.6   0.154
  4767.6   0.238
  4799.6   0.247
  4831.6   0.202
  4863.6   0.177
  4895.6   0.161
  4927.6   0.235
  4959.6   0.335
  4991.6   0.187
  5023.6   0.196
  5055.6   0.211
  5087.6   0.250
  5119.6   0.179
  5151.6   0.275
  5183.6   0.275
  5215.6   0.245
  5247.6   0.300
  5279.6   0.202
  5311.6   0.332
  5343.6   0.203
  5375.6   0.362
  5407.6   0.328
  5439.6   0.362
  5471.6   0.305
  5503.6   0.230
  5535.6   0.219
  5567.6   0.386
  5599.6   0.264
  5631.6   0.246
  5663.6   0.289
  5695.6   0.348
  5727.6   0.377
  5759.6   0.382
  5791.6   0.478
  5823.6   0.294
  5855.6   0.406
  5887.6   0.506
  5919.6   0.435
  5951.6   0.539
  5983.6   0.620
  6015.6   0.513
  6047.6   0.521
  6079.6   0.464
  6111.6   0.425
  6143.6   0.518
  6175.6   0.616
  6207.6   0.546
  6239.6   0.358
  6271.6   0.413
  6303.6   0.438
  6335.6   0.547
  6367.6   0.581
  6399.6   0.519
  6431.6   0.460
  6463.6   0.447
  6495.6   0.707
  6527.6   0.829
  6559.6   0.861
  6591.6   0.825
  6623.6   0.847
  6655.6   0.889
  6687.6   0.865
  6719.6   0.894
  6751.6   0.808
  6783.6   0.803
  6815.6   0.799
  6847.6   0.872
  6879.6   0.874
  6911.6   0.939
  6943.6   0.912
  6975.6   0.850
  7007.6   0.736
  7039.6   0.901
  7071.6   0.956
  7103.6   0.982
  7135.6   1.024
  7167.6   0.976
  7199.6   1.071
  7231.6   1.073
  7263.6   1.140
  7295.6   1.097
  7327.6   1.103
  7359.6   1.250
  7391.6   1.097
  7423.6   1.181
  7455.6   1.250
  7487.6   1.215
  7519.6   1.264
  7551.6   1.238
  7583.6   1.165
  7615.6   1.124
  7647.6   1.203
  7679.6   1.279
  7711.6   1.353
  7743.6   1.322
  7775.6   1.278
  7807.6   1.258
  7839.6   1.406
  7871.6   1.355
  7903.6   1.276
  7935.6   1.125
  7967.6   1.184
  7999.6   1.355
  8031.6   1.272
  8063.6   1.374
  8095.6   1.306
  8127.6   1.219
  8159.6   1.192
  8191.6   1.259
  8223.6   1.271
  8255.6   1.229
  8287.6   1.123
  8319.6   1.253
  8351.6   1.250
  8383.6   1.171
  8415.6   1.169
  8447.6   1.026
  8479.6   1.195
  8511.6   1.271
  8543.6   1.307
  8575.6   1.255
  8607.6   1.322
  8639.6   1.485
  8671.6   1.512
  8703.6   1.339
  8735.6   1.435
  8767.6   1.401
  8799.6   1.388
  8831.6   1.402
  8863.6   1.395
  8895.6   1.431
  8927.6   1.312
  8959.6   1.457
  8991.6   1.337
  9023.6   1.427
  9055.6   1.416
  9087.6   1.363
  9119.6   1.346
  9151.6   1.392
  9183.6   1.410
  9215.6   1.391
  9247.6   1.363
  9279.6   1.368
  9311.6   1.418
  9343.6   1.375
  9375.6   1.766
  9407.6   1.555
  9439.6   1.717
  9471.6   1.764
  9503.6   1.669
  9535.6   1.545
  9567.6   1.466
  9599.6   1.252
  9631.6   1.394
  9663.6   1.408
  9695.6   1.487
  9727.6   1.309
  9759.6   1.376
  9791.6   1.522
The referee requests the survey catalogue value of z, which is 0.63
